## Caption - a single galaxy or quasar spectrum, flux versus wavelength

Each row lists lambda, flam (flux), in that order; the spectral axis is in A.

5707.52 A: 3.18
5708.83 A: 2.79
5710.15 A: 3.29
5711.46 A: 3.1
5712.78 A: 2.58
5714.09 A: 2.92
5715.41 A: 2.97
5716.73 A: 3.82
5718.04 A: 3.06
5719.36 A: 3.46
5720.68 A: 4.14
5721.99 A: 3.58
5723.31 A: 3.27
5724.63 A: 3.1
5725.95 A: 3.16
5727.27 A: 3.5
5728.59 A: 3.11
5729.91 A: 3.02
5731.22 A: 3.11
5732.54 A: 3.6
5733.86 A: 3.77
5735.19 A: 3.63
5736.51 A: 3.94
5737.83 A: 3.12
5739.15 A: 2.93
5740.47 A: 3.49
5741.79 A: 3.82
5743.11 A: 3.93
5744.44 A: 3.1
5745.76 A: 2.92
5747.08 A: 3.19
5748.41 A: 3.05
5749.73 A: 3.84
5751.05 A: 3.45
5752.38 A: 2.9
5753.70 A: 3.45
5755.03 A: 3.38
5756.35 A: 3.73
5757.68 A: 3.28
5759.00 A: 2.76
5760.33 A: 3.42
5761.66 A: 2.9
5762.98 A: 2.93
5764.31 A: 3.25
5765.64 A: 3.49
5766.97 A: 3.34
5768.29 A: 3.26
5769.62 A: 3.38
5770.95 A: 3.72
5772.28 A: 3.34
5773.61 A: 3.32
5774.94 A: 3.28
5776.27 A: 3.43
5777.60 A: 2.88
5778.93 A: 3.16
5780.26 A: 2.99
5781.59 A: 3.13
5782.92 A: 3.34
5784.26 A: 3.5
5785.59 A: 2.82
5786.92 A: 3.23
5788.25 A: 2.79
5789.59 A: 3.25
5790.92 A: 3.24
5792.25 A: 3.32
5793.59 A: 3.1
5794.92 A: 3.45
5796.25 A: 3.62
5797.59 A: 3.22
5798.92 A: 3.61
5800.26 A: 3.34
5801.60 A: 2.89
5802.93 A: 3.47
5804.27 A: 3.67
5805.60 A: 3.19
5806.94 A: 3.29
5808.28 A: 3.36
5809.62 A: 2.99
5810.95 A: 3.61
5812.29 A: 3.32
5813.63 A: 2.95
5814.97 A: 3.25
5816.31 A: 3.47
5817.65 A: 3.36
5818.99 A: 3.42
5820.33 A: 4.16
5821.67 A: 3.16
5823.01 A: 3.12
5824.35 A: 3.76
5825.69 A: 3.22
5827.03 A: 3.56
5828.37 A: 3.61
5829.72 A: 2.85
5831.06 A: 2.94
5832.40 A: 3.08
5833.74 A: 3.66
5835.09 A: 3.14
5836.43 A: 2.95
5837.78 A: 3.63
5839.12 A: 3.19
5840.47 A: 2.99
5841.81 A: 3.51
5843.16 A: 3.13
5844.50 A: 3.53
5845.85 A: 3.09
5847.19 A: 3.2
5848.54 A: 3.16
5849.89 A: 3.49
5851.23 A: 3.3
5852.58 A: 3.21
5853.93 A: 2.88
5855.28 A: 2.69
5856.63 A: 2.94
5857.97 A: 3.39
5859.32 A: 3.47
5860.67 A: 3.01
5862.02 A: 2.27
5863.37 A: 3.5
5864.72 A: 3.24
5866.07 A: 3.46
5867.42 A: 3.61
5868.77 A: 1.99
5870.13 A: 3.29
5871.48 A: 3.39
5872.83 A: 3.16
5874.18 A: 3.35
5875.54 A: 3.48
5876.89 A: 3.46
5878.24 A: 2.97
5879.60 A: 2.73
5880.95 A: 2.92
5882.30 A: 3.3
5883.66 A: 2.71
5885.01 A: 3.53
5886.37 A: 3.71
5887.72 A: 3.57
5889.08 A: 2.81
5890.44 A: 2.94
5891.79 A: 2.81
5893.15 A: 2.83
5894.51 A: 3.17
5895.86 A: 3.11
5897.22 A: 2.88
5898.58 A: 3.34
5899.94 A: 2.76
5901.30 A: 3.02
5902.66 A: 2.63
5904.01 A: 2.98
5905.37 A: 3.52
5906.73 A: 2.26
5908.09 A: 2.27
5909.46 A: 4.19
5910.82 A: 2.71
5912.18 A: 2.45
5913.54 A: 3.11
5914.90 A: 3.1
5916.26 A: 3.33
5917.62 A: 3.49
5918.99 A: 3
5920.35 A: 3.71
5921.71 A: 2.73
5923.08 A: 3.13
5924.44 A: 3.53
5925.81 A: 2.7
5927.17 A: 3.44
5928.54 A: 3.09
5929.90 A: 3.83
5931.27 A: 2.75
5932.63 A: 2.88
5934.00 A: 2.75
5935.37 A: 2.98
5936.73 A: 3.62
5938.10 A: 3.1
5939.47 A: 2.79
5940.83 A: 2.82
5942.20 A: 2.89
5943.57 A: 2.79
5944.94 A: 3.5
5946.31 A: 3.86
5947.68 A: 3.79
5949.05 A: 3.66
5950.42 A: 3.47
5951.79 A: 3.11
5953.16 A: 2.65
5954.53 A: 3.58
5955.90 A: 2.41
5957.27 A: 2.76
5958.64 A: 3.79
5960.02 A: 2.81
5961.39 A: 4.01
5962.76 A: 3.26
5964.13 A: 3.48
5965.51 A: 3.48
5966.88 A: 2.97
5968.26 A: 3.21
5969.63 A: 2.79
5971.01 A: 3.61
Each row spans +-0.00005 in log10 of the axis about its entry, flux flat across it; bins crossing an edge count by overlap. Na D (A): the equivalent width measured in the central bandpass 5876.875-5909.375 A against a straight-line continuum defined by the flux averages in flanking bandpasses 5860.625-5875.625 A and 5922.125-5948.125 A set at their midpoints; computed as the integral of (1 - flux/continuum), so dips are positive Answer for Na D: 1.28 A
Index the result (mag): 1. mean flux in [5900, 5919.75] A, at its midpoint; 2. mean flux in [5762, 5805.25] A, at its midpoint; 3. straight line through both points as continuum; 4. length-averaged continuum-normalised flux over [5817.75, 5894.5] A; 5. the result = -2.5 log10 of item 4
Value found -0.03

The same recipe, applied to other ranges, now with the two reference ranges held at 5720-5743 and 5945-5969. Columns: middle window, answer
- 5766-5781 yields 0.04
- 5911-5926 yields 0.07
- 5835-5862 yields 0.07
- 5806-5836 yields 0.02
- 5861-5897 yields 0.08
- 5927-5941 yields 0.08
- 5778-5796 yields 0.07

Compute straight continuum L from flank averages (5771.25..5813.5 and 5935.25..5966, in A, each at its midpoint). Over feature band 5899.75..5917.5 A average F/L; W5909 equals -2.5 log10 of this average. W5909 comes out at 0.10 mag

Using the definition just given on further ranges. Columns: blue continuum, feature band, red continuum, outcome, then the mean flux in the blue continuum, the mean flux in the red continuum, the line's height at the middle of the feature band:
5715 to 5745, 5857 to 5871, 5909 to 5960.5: 0.04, 3.42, 3.16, 3.25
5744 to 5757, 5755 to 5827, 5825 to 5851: 0.00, 3.31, 3.26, 3.29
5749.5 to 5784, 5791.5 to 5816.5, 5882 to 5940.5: -0.03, 3.28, 3.08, 3.23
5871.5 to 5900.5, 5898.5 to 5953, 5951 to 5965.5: 0.02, 3.13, 3.2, 3.17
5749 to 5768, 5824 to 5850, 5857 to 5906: -0.03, 3.29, 3.12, 3.18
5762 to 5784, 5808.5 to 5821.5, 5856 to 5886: -0.06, 3.26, 3.15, 3.22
